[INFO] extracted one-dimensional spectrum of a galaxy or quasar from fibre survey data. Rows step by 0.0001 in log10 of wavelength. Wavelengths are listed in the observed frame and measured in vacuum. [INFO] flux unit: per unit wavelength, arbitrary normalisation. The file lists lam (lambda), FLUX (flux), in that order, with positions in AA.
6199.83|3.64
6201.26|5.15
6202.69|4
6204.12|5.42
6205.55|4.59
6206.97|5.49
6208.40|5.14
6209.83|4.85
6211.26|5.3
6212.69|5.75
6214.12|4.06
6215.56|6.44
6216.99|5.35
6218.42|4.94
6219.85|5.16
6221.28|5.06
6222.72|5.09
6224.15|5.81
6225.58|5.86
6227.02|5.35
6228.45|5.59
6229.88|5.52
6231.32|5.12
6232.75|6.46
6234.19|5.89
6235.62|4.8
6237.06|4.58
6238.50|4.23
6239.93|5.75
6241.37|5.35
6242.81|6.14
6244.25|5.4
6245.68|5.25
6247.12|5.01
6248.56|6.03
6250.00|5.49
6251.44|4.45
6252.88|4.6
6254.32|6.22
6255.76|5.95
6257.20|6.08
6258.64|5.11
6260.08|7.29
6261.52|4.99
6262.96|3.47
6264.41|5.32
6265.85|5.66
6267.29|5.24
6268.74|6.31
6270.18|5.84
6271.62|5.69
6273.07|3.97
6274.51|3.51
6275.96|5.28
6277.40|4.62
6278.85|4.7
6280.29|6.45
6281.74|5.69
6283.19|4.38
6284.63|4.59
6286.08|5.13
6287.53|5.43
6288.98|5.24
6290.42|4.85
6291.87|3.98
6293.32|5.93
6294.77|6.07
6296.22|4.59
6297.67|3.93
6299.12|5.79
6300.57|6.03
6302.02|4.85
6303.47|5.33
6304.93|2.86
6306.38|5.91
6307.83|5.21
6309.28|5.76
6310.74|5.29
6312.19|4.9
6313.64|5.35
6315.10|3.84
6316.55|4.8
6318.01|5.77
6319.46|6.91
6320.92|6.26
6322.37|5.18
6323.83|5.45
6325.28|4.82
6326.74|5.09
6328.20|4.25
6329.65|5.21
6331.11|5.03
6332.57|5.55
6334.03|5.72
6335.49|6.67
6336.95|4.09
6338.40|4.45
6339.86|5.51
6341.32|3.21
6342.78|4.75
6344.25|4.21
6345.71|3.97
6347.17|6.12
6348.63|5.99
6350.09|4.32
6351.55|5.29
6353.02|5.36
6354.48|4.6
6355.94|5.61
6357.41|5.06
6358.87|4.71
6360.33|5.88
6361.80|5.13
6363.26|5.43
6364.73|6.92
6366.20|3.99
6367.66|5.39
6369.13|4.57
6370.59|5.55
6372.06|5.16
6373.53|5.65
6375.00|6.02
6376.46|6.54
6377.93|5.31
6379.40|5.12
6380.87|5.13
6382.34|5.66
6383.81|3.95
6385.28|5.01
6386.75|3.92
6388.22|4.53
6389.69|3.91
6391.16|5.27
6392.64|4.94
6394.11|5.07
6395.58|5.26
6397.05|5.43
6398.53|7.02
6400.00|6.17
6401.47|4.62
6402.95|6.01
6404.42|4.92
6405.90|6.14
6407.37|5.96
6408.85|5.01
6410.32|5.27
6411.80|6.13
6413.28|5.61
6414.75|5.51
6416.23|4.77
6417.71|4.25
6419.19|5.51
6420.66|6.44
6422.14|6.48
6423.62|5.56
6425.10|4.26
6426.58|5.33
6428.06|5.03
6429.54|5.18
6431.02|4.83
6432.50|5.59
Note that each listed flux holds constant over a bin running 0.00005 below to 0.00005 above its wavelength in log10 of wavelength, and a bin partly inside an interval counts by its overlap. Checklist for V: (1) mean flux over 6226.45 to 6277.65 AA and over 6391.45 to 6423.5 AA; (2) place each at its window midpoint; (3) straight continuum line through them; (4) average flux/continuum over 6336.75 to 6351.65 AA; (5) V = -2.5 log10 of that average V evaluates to 0.16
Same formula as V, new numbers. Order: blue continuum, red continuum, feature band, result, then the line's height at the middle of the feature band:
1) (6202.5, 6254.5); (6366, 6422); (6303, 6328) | 0.02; 5.3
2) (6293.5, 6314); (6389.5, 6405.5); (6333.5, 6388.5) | 0.04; 5.3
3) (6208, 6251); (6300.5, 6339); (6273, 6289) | 0.07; 5.26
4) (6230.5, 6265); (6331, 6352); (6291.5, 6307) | 0.03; 5.16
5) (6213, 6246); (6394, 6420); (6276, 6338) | 0.05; 5.42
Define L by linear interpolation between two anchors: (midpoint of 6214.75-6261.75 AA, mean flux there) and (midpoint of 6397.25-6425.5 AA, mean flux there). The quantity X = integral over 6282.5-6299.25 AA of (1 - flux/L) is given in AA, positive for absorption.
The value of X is 1.6 AA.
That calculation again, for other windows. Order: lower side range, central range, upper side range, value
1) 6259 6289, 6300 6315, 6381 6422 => 0.3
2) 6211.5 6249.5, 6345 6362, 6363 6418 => 0.5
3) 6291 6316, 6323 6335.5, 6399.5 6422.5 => -0.2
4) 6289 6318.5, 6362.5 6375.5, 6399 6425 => -0.1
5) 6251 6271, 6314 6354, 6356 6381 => 2.4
